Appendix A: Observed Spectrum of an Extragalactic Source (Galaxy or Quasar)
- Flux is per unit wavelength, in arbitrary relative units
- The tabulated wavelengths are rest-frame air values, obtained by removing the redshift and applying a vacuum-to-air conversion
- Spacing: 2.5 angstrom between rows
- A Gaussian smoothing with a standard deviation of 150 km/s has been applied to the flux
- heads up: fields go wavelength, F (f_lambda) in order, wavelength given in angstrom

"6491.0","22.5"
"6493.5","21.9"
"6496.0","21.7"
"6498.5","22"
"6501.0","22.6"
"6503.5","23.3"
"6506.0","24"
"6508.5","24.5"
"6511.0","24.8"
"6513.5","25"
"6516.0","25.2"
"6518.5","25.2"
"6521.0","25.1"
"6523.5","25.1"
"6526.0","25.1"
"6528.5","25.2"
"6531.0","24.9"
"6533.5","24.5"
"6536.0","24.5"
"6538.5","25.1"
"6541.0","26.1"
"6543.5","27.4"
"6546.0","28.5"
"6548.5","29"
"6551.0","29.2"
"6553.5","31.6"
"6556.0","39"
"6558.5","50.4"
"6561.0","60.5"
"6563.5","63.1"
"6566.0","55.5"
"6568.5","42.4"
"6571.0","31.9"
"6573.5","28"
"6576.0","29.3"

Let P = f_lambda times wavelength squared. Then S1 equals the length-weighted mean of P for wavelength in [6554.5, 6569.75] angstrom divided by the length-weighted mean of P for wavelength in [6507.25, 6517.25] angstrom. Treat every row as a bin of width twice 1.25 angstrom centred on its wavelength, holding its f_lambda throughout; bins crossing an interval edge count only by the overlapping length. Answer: 2.10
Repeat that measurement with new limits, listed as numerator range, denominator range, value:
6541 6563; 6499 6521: 1.55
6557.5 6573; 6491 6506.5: 2.25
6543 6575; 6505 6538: 1.63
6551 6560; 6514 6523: 1.58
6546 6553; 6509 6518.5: 1.18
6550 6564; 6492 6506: 2.04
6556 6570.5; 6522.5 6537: 2.11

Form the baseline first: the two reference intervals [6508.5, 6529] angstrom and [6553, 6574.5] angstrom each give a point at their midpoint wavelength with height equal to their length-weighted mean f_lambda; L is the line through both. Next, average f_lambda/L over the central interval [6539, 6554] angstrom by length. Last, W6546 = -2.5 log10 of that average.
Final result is 0.31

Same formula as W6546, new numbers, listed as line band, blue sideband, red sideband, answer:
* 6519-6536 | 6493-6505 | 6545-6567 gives 0.29 mag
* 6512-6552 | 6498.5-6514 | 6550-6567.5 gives 0.32 mag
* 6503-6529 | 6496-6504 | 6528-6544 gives -0.05 mag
